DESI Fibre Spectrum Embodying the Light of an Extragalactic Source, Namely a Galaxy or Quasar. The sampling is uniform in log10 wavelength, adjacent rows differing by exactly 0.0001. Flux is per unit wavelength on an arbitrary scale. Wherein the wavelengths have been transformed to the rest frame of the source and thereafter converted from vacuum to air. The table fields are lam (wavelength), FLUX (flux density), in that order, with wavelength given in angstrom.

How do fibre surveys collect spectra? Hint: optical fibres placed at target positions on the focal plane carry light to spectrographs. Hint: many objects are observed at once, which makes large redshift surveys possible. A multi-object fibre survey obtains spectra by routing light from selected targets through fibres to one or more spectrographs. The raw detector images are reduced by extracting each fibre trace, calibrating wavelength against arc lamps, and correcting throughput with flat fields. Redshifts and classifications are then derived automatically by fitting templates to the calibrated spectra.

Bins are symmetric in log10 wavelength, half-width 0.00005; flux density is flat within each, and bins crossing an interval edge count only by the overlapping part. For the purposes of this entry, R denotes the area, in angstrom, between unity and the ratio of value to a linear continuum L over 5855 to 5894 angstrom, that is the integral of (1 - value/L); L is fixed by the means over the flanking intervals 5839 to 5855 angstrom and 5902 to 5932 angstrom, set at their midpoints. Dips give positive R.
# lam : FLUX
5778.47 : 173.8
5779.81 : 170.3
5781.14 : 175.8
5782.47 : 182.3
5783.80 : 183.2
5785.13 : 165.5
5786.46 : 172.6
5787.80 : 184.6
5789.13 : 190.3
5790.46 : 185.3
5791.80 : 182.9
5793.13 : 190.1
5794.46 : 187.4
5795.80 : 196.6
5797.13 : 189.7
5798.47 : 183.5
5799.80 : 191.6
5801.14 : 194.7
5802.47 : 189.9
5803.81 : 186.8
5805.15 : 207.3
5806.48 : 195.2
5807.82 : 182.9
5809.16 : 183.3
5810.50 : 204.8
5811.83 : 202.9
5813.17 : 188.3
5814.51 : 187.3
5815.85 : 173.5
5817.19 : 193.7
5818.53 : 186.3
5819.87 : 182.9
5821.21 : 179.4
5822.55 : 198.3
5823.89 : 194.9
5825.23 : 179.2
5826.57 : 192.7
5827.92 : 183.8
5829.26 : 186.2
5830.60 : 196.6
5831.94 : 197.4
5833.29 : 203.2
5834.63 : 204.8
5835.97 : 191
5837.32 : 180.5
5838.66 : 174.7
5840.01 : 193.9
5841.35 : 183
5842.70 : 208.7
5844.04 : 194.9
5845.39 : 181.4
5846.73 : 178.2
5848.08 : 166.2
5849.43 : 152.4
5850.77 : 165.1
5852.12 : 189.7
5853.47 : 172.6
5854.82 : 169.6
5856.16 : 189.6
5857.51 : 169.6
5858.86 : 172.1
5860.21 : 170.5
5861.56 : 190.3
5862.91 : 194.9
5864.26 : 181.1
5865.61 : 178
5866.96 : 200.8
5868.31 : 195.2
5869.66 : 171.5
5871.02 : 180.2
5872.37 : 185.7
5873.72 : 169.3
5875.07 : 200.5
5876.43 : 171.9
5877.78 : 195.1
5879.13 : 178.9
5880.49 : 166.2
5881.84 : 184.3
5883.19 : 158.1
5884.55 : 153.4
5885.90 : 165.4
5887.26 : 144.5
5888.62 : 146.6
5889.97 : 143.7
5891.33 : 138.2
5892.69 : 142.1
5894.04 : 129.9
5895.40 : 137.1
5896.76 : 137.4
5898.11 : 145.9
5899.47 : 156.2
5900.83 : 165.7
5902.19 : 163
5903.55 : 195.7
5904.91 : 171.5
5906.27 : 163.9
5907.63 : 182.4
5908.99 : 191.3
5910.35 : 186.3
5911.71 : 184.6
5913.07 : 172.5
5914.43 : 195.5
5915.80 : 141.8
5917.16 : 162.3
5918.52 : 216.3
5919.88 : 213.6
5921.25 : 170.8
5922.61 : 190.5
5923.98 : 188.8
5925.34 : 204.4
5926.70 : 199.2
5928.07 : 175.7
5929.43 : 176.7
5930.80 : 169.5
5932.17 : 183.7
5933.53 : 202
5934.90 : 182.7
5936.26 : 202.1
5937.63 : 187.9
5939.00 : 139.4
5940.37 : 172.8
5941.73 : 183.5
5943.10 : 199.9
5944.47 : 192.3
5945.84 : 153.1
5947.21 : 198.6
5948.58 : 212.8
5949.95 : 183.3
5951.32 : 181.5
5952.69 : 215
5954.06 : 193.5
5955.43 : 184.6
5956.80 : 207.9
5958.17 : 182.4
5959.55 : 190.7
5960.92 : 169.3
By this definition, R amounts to 1.9 angstrom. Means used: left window 180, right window 183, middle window 172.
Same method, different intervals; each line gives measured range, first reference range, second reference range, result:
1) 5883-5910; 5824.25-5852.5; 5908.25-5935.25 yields 4.16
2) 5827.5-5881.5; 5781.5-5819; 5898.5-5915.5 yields -0.46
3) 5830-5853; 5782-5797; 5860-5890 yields -0.87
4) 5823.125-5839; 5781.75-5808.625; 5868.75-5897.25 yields -1.24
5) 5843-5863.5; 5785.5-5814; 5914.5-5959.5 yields 1.19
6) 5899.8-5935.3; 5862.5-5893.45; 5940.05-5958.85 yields -0.10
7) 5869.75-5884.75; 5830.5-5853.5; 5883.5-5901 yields -1.83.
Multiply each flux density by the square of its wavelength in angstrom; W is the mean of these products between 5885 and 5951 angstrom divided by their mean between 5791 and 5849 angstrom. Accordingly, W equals 1.0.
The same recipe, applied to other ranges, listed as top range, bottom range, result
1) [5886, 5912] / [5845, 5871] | 0.90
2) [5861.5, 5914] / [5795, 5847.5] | 0.91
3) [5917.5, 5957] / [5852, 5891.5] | 1.11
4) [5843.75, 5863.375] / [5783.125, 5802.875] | 0.97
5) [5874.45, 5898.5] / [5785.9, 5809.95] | 0.86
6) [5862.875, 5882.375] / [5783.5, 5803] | 1.01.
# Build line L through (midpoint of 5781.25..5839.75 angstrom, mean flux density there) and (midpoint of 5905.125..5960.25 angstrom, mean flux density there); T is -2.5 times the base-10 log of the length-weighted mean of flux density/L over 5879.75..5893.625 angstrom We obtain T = 0.21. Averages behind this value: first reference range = 188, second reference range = 186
